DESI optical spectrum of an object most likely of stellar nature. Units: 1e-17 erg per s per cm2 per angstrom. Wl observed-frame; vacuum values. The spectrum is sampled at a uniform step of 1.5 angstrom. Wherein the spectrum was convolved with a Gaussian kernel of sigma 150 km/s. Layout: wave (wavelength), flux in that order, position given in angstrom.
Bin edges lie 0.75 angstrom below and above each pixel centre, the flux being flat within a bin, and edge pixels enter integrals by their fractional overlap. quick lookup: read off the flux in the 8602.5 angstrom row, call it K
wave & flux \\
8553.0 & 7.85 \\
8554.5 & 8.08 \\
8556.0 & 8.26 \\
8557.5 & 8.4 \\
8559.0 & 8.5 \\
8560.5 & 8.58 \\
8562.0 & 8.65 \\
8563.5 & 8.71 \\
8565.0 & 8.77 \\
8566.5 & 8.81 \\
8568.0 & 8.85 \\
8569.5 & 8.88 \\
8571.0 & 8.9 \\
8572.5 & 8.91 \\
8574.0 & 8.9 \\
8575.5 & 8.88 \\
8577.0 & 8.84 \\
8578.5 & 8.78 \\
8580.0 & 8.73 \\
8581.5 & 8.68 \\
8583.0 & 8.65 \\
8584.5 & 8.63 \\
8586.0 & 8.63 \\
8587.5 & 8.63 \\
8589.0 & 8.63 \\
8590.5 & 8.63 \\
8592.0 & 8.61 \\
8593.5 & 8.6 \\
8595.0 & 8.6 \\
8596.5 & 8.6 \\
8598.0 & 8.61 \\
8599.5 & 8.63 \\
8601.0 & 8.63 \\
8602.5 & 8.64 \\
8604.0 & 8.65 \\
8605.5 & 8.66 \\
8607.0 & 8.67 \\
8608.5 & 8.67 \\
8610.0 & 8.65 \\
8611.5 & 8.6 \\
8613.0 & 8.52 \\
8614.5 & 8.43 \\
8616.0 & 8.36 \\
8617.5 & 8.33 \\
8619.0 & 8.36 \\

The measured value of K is 8.64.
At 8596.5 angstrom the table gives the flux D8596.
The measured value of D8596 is 8.6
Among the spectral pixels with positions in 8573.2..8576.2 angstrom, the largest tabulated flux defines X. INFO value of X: 8.9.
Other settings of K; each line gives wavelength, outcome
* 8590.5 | 8.63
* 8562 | 8.65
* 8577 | 8.84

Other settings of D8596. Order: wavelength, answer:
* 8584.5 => 8.63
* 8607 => 8.67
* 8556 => 8.26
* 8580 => 8.73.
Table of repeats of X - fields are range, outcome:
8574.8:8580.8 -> 8.88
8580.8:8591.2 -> 8.68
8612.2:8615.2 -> 8.52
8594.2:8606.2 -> 8.66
